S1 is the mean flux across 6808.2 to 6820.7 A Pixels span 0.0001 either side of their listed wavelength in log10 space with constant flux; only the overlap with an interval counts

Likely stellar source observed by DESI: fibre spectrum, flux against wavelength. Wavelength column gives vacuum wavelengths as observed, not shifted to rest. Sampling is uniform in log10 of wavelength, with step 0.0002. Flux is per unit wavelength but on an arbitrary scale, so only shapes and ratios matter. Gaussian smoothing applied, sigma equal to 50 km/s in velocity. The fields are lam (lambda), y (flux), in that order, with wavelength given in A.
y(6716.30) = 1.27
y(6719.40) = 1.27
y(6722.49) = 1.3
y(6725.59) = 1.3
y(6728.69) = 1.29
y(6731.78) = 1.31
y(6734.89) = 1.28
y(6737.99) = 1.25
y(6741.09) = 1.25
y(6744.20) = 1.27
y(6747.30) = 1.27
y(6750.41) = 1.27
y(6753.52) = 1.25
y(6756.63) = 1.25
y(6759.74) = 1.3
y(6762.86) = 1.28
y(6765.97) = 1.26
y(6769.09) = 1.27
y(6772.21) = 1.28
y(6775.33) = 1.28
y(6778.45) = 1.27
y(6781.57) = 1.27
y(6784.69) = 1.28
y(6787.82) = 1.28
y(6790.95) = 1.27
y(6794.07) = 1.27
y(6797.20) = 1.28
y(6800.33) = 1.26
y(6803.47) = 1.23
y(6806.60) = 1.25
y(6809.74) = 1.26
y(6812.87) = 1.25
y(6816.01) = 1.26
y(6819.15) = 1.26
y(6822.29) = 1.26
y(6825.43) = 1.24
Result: 1.26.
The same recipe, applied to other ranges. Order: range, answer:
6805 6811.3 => 1.25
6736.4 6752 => 1.26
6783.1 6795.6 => 1.28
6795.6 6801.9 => 1.27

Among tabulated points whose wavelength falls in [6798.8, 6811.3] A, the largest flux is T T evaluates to 1.26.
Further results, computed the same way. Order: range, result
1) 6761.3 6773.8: 1.28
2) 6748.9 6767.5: 1.3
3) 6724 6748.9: 1.31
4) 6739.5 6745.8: 1.27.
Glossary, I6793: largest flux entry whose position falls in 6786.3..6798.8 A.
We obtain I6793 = 1.28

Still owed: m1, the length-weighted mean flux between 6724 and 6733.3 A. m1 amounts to 1.3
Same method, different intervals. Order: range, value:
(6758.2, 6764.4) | 1.29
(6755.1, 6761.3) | 1.27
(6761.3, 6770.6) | 1.27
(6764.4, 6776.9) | 1.27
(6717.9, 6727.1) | 1.29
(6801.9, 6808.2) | 1.24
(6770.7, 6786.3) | 1.28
